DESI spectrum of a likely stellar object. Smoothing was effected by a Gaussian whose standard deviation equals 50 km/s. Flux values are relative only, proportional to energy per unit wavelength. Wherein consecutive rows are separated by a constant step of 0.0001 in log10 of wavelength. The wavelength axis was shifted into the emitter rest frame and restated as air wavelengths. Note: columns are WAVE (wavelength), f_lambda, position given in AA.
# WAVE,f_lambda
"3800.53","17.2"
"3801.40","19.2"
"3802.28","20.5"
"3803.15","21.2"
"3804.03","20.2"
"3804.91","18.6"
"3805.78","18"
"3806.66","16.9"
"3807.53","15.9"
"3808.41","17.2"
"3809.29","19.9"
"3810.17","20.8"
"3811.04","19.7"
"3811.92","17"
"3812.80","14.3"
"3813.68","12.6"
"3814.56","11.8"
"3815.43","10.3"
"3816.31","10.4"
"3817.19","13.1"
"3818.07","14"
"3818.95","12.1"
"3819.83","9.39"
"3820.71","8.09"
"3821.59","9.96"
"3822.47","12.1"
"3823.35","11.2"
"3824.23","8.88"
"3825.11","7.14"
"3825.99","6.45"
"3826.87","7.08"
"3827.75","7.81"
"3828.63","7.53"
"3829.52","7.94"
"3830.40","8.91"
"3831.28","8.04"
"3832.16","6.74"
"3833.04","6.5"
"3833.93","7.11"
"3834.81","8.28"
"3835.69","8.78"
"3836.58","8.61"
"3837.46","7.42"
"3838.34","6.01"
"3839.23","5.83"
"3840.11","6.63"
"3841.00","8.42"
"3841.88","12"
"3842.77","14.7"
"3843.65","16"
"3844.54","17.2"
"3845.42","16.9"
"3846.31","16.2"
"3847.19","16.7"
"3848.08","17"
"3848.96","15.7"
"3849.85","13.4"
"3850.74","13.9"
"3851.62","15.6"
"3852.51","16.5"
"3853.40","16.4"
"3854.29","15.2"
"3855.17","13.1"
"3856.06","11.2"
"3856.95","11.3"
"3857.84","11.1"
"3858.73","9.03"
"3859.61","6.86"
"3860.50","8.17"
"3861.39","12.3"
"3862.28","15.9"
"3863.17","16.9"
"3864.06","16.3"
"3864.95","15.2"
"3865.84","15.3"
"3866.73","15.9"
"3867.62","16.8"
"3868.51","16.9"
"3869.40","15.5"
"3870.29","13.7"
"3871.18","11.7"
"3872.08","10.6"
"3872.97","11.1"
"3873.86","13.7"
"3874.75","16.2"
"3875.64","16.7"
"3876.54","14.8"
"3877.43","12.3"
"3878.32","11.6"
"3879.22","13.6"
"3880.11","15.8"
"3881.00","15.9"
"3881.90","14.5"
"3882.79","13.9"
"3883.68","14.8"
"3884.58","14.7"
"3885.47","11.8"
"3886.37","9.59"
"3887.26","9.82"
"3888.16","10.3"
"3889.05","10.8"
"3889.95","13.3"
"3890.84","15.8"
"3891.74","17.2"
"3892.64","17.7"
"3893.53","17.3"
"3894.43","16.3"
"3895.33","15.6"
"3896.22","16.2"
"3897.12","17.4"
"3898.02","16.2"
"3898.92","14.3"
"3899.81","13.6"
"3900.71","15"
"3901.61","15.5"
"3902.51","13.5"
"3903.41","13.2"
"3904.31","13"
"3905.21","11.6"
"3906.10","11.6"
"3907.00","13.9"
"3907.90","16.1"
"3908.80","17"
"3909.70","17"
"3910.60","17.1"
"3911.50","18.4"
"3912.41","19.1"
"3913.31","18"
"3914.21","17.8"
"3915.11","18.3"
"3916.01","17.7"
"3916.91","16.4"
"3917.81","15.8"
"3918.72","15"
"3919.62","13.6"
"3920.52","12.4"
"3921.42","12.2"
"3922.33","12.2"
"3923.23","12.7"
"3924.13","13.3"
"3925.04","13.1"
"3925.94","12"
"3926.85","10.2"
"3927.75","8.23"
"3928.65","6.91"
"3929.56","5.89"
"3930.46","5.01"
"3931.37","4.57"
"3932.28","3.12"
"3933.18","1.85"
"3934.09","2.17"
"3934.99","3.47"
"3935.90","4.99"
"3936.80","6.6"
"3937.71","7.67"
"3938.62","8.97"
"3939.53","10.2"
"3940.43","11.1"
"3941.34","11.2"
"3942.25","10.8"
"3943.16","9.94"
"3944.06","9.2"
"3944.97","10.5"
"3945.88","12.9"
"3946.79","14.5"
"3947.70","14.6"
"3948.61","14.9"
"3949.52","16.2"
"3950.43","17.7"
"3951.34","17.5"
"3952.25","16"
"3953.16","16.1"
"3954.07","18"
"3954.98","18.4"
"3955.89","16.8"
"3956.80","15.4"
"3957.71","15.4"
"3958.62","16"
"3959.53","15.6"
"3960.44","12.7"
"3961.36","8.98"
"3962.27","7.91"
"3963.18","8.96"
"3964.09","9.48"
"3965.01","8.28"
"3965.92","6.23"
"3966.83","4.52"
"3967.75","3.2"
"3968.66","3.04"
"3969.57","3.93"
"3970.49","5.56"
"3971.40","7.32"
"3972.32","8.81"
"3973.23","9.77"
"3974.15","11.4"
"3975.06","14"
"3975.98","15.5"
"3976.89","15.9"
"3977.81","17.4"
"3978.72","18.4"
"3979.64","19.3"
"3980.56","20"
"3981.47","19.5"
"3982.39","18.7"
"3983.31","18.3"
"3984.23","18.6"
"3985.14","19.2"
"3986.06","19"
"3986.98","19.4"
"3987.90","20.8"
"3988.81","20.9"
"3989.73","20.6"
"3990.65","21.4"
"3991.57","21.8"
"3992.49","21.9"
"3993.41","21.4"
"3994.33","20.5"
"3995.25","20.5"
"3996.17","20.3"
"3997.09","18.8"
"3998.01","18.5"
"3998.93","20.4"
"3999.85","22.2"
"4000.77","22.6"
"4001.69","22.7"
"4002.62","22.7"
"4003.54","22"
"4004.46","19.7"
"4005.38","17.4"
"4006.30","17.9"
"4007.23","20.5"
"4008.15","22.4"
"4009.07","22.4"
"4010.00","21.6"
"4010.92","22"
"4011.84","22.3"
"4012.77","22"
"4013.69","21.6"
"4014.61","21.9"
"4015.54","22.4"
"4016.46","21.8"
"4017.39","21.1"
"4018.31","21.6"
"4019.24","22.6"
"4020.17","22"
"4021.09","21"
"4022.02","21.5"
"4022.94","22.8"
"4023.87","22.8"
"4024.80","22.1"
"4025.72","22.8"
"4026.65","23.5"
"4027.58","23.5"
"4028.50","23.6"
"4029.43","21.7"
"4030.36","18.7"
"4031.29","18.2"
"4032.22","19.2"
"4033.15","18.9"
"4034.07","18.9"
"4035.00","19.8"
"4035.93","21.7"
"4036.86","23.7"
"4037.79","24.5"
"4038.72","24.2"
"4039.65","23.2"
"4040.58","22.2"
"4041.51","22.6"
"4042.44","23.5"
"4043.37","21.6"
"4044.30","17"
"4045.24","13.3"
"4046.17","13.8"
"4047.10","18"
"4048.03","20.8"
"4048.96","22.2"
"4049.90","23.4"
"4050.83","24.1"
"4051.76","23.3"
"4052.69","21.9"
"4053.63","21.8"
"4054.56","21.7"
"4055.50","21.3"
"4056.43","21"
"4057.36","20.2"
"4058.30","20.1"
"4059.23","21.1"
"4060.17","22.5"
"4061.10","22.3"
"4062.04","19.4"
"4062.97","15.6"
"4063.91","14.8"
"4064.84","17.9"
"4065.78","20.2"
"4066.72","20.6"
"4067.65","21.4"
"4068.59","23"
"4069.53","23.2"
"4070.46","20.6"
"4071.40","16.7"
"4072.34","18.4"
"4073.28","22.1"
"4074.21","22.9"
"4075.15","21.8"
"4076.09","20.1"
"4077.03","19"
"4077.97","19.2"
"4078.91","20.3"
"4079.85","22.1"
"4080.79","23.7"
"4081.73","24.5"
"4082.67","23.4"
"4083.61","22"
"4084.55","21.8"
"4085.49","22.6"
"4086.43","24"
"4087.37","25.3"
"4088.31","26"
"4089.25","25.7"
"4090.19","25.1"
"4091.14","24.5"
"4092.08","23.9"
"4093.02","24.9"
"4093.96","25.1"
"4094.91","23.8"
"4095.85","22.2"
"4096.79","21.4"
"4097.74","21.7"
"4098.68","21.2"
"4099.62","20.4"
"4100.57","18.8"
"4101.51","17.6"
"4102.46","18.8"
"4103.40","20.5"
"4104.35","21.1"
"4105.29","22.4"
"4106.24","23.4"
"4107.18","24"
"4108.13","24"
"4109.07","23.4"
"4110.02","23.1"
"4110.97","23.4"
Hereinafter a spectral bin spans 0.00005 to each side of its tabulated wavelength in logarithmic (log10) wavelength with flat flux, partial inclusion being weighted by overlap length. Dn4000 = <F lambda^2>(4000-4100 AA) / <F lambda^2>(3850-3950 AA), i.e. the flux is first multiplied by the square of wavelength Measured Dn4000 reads 1.8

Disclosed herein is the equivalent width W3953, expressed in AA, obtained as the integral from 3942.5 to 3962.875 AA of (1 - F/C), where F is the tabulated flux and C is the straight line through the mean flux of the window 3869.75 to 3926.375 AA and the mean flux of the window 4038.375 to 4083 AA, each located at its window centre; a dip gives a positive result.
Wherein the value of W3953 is 2.9 AA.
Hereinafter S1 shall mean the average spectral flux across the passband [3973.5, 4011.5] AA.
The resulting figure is 19.7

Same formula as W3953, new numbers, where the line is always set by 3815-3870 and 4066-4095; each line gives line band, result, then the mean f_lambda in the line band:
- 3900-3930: 1.7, 14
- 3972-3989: 0.8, 17.1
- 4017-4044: -2.2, 21.8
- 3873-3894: -0.7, 14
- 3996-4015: -2.0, 21.1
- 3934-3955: 5.8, 11.9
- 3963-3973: 6.4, 6.31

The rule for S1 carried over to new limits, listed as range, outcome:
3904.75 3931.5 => 13.5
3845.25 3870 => 14.3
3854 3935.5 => 13.2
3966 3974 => 6.01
